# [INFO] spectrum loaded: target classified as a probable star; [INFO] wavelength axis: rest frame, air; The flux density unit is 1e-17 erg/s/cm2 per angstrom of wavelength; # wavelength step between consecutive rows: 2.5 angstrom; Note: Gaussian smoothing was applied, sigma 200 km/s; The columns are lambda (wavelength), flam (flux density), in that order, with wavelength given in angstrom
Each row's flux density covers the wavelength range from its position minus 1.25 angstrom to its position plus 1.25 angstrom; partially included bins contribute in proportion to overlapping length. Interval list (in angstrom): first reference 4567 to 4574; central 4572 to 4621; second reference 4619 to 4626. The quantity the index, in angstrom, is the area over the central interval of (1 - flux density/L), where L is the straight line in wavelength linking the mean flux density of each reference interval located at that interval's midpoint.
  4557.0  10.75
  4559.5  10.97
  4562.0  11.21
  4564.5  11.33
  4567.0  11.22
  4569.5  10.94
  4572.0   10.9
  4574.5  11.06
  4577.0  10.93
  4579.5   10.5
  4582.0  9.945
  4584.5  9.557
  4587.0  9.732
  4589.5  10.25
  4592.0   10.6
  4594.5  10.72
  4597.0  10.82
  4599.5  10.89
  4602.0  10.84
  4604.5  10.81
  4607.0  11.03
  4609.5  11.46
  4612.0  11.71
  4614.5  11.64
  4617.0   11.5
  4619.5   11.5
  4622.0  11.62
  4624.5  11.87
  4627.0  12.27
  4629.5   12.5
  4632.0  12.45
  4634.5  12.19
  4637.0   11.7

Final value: 2.3 angstrom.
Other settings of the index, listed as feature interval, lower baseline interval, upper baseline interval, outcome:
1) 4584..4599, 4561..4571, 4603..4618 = 1.23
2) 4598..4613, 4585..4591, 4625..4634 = -0.19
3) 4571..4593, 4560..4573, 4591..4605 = 1.16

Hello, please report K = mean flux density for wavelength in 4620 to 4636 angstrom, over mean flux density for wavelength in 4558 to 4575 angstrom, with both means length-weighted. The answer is 1.09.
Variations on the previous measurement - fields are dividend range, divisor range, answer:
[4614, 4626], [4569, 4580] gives 1.07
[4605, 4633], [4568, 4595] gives 1.12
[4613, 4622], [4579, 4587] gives 1.17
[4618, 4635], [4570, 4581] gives 1.11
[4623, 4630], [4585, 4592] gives 1.21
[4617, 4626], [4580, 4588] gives 1.19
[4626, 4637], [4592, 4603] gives 1.14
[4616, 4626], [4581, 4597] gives 1.14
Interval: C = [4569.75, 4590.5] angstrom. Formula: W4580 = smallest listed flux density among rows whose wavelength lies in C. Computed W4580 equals 9.557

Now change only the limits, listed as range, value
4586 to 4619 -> 9.732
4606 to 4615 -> 11.03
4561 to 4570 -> 10.94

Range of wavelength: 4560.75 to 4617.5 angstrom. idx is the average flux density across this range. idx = 10.8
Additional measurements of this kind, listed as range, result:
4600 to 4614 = 11.2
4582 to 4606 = 10.4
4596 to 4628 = 11.4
